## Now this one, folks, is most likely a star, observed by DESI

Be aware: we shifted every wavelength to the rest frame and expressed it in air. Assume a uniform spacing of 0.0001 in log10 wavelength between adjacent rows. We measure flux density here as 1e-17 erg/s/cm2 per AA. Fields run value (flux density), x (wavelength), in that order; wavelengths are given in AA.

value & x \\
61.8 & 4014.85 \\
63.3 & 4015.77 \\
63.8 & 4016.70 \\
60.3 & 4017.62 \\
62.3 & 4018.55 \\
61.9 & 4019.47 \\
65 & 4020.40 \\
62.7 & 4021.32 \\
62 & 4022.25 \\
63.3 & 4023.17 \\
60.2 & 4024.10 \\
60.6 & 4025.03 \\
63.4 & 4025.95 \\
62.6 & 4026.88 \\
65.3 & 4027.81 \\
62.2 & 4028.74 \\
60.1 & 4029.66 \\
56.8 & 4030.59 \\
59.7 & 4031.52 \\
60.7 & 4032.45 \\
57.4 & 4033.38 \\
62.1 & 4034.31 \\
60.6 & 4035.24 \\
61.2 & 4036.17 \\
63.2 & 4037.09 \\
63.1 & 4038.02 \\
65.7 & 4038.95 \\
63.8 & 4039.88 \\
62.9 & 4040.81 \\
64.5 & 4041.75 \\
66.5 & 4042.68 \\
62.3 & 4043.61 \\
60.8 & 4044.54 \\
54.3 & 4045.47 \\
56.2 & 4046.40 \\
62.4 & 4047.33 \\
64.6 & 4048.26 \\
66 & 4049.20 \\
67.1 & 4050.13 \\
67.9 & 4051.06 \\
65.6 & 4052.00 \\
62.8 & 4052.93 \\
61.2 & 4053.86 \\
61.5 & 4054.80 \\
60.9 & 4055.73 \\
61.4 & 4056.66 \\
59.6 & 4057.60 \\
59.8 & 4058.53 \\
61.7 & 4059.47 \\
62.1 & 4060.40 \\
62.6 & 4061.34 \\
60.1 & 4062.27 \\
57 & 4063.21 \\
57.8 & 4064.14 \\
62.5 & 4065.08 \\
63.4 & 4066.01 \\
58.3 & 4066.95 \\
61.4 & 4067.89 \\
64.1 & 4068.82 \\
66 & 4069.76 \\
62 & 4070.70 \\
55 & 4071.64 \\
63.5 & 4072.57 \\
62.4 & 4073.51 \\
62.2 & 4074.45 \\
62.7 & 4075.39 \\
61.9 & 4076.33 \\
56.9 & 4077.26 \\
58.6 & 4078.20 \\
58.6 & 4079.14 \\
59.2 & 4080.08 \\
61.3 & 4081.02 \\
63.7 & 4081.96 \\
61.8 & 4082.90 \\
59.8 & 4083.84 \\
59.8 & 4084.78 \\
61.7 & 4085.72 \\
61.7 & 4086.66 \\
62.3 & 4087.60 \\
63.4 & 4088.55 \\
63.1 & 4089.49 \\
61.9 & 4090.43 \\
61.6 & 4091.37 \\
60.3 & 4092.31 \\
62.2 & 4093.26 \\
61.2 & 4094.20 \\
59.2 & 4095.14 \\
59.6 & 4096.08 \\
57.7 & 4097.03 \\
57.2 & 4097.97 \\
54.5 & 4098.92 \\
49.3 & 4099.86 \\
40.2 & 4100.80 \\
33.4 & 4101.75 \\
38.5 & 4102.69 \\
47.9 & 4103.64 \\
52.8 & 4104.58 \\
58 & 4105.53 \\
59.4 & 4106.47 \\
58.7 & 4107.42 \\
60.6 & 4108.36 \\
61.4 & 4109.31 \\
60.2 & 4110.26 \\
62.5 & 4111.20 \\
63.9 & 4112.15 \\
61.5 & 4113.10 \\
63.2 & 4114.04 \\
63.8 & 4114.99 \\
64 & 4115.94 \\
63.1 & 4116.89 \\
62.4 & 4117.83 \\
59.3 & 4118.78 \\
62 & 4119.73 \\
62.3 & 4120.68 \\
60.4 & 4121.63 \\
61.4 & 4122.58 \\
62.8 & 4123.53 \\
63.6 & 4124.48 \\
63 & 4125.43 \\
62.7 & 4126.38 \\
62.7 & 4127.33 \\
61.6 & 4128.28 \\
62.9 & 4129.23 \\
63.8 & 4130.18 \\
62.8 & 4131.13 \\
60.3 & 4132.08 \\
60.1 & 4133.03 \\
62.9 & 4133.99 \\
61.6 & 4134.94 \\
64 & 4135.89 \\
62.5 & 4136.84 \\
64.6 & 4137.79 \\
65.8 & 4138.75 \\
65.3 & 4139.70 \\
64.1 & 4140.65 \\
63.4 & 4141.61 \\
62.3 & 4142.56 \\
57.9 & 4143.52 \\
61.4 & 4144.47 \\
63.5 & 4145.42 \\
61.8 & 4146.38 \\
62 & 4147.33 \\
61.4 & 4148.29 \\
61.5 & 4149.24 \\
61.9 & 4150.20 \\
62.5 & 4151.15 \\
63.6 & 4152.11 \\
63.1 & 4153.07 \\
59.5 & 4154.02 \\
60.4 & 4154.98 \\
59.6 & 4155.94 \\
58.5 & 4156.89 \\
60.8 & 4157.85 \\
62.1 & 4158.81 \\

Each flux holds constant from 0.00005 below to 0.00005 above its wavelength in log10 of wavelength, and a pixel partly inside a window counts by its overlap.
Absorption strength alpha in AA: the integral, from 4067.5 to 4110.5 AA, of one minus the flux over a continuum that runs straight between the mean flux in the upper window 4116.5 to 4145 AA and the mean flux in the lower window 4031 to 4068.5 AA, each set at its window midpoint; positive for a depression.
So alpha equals 2.6 AA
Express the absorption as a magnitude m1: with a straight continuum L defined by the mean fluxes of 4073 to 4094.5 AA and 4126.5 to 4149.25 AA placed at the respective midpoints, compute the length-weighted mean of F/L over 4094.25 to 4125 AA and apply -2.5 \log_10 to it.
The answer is 0.08 mag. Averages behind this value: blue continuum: 61.2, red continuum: 62.5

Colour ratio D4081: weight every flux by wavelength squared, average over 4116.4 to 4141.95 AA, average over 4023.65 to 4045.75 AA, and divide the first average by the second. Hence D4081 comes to 1.1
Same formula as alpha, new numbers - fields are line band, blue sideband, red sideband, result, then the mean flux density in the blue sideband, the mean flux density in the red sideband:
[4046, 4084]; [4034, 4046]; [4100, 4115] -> -1.2 AA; 62.4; 55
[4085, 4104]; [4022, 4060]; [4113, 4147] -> 2.0 AA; 62.1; 62.5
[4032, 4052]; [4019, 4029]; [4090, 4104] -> -0.7 AA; 62.7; 53.7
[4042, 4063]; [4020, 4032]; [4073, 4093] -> -0.2 AA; 61.8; 61.2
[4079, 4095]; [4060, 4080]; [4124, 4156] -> 0.0 AA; 60.9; 62.4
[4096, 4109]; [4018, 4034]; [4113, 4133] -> 2.2 AA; 61.5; 62.3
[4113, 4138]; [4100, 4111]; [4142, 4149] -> -2.5 AA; 52.1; 61.6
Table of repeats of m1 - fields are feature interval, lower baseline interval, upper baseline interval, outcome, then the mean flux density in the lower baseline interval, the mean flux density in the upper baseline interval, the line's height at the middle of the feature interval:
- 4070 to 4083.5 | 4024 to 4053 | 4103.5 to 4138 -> 0.02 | 62.3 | 61.5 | 61.9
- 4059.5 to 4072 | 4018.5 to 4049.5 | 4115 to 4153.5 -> 0.02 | 61.9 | 62.5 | 62.1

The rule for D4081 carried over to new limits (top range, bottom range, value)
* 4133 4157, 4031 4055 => 1.05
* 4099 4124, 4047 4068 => 0.95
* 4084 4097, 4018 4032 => 1.02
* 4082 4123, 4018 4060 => 0.97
